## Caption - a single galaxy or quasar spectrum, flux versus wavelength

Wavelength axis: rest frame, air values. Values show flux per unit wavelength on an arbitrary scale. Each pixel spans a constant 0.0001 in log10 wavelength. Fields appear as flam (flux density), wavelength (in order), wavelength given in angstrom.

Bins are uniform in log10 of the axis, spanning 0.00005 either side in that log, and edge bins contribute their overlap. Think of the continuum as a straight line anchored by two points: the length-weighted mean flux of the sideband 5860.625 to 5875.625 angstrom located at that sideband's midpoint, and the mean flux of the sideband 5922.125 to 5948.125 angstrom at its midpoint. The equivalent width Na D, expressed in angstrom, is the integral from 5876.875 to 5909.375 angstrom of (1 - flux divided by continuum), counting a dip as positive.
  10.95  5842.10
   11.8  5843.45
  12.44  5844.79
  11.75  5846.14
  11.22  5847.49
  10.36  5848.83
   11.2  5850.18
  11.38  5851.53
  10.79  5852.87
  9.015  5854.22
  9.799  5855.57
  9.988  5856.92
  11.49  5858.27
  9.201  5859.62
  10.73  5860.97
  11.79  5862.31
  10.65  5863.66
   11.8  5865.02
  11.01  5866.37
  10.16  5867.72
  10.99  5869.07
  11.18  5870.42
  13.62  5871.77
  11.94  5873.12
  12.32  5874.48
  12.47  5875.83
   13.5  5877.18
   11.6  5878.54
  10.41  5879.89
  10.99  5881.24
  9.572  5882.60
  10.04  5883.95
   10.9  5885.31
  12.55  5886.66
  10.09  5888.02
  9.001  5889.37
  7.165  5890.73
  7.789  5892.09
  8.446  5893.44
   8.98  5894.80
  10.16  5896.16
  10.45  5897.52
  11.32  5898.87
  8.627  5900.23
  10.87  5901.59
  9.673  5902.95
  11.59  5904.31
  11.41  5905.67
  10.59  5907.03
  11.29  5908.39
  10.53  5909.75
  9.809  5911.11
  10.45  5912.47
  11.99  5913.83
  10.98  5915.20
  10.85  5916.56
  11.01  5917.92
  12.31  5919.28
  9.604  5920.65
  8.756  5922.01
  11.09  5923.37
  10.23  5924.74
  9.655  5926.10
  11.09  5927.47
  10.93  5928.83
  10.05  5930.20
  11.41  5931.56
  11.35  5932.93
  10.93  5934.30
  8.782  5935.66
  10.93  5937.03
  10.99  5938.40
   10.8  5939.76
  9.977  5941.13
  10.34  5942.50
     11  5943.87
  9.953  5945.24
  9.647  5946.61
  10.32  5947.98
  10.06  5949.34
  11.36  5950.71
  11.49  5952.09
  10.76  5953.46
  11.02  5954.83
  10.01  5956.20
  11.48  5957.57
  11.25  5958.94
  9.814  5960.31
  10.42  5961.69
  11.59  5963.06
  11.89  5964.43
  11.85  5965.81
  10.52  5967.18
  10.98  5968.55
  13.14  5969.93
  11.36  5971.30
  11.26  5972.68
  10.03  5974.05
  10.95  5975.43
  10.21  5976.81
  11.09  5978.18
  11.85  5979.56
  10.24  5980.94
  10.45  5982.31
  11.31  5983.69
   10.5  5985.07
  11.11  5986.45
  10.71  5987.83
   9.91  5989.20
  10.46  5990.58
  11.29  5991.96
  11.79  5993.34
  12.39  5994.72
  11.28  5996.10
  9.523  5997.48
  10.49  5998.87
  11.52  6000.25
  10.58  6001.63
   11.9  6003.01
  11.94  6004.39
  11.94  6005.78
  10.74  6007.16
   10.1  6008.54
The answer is 2.5 angstrom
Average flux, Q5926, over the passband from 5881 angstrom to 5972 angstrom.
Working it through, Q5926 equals 10.5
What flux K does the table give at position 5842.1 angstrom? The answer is 10.95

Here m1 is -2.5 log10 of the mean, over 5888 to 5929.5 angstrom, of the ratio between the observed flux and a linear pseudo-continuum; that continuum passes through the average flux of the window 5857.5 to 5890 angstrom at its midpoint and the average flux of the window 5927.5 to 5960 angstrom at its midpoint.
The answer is 0.070 mag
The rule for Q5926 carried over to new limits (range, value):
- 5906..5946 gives 10.6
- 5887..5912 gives 9.92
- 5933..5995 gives 10.8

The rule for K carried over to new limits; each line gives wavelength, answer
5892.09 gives 7.789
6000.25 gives 11.52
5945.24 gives 9.953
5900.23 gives 8.627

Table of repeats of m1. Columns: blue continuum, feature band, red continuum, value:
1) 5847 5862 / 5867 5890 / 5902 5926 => -0.068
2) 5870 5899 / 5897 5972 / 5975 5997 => 0.006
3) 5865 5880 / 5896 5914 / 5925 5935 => 0.060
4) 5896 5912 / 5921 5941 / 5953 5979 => 0.029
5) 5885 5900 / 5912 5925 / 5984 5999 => -0.081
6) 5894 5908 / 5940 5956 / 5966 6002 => 0.019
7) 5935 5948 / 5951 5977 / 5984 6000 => -0.053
